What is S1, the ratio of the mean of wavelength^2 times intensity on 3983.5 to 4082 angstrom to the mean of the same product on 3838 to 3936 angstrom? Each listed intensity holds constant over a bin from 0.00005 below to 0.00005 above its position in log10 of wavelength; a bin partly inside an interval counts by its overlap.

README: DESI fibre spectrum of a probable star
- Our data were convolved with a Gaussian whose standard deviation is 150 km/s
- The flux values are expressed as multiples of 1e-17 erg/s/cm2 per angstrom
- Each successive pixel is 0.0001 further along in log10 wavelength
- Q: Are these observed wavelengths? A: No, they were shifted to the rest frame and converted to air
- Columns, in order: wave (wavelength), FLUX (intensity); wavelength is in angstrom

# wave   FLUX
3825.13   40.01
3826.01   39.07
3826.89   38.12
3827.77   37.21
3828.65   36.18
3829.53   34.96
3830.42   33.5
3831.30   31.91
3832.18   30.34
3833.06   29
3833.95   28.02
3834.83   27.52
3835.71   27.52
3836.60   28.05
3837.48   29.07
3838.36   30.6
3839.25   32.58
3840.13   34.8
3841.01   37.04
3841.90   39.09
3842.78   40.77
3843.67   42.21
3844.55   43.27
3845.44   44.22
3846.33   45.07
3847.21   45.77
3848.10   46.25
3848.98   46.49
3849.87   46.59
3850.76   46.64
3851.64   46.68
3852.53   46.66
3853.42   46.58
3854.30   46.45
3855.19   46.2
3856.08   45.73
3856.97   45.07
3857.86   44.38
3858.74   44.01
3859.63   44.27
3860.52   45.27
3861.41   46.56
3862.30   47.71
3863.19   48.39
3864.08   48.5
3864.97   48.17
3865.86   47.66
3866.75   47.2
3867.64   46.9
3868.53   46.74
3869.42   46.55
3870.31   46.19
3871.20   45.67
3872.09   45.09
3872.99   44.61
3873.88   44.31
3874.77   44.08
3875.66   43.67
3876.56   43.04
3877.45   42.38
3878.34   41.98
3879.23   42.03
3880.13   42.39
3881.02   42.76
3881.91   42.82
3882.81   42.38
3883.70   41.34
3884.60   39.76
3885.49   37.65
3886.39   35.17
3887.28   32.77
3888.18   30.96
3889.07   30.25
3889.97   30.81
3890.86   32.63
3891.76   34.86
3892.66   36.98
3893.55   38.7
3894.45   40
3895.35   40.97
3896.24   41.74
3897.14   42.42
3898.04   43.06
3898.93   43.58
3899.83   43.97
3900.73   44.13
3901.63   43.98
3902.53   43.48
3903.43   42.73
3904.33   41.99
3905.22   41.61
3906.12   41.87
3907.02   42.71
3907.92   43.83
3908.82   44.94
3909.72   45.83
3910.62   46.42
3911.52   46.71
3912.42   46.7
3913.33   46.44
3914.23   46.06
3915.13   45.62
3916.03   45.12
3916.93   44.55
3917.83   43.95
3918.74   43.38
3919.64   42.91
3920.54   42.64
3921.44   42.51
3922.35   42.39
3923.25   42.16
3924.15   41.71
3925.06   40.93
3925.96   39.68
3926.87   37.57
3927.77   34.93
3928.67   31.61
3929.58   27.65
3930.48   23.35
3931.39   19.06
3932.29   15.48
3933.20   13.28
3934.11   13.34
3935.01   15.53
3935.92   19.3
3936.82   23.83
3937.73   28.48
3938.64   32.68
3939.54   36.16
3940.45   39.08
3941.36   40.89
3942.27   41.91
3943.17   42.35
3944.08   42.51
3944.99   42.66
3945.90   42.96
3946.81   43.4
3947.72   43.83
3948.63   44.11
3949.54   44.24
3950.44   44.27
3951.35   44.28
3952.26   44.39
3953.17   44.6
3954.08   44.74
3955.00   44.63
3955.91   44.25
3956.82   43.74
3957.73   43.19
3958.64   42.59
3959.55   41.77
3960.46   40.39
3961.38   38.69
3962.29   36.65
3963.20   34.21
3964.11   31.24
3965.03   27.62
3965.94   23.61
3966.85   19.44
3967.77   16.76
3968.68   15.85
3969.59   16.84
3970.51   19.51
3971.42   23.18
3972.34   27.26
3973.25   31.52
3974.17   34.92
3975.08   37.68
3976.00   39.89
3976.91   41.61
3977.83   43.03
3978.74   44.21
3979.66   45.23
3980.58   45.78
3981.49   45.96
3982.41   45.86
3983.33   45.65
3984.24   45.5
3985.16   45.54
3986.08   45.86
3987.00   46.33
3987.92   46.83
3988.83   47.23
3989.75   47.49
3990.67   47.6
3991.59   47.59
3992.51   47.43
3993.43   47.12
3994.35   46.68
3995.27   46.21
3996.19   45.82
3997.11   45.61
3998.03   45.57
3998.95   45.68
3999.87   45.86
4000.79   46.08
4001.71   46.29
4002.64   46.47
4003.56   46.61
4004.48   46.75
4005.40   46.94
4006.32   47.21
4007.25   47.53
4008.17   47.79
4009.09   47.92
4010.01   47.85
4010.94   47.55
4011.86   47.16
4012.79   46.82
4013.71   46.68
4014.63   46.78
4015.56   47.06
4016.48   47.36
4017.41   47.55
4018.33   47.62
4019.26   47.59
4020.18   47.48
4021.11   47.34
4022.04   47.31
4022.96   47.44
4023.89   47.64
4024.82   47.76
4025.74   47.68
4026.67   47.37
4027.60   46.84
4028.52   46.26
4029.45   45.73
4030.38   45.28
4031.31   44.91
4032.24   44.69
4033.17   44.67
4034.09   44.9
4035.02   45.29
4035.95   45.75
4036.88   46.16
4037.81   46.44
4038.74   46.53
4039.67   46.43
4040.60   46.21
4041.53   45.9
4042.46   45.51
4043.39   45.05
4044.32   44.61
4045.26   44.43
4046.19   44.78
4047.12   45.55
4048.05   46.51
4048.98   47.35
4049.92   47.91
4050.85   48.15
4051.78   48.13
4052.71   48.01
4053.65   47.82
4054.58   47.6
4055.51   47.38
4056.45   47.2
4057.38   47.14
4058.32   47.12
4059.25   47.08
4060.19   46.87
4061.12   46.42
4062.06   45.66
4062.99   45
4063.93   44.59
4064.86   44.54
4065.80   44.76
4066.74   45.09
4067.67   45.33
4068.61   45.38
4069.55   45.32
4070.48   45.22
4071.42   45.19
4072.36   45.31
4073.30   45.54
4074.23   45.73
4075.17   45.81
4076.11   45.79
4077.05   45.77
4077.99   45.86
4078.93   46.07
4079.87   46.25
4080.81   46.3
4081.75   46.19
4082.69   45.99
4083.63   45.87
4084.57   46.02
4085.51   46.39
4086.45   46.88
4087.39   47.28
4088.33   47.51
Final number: 1.2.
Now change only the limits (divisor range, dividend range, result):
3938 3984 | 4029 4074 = 1.27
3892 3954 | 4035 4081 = 1.26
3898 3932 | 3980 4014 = 1.18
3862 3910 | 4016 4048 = 1.18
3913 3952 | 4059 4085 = 1.33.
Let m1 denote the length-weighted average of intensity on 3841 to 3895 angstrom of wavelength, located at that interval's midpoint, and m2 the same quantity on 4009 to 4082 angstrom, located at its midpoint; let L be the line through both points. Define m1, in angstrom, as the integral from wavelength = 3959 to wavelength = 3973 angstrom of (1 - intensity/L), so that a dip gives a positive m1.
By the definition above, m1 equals 5.3 angstrom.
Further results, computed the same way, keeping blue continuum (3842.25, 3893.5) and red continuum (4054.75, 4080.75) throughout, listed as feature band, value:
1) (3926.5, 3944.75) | 6.2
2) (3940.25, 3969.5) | 3.9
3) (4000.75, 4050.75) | -1.4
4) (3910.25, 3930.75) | 1.2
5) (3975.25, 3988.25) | 0.0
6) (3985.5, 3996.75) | -0.5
